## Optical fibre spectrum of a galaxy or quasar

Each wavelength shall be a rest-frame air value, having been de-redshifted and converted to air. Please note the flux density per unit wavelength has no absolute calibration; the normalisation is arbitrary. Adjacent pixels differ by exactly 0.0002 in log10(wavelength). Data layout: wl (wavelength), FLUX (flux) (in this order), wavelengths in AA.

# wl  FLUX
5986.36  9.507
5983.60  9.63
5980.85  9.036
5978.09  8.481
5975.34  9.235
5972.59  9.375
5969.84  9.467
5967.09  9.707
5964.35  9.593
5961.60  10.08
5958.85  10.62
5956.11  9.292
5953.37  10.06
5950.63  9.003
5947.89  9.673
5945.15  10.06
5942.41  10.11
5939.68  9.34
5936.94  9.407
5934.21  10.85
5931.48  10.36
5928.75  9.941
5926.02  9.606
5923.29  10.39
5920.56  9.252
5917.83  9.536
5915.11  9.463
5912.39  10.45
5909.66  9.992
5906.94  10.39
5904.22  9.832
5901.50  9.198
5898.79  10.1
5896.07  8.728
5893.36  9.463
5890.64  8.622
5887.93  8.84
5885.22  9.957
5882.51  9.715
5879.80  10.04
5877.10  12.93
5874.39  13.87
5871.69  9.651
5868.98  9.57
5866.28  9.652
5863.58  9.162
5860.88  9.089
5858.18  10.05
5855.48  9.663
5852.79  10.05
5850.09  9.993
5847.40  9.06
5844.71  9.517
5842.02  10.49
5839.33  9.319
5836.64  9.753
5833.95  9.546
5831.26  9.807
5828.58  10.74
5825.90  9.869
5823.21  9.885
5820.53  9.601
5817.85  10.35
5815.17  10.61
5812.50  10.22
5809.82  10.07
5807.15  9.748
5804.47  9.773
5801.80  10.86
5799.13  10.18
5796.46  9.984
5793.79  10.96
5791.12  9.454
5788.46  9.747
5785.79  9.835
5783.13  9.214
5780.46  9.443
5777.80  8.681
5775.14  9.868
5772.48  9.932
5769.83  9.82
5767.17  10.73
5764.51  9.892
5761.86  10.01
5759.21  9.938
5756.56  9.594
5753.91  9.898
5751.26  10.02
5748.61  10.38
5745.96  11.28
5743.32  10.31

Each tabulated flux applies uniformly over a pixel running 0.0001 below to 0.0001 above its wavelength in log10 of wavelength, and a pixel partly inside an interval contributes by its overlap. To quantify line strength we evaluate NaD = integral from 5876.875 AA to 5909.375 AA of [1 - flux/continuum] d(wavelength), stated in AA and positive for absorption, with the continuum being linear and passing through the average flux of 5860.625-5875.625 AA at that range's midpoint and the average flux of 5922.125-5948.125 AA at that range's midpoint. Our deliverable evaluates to 1.3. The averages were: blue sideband 10.2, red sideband 9.98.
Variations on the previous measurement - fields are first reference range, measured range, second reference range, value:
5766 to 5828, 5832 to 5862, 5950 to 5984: 0.41 AA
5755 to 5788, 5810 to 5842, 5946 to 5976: -0.90 AA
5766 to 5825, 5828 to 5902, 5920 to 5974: 0.10 AA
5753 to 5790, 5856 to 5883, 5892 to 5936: -1.53 AA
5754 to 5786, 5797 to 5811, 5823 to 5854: -0.47 AA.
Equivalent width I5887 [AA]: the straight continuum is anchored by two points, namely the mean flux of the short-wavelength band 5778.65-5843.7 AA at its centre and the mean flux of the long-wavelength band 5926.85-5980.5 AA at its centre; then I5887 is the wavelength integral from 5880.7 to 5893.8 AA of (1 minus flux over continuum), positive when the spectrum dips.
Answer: 0.7 AA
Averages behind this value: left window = 9.96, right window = 9.7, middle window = 9.33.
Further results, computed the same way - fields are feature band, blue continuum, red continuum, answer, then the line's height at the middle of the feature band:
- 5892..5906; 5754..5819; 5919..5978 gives 0.5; 9.81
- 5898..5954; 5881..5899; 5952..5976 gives -2.0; 9.51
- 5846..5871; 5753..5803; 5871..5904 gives 1.1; 10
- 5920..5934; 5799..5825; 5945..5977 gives -0.4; 9.76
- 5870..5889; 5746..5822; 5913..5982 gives -1.8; 9.81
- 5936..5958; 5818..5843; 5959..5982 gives -0.3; 9.52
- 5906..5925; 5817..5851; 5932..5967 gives -0.1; 9.84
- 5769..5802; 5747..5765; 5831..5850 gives 0.2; 9.87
